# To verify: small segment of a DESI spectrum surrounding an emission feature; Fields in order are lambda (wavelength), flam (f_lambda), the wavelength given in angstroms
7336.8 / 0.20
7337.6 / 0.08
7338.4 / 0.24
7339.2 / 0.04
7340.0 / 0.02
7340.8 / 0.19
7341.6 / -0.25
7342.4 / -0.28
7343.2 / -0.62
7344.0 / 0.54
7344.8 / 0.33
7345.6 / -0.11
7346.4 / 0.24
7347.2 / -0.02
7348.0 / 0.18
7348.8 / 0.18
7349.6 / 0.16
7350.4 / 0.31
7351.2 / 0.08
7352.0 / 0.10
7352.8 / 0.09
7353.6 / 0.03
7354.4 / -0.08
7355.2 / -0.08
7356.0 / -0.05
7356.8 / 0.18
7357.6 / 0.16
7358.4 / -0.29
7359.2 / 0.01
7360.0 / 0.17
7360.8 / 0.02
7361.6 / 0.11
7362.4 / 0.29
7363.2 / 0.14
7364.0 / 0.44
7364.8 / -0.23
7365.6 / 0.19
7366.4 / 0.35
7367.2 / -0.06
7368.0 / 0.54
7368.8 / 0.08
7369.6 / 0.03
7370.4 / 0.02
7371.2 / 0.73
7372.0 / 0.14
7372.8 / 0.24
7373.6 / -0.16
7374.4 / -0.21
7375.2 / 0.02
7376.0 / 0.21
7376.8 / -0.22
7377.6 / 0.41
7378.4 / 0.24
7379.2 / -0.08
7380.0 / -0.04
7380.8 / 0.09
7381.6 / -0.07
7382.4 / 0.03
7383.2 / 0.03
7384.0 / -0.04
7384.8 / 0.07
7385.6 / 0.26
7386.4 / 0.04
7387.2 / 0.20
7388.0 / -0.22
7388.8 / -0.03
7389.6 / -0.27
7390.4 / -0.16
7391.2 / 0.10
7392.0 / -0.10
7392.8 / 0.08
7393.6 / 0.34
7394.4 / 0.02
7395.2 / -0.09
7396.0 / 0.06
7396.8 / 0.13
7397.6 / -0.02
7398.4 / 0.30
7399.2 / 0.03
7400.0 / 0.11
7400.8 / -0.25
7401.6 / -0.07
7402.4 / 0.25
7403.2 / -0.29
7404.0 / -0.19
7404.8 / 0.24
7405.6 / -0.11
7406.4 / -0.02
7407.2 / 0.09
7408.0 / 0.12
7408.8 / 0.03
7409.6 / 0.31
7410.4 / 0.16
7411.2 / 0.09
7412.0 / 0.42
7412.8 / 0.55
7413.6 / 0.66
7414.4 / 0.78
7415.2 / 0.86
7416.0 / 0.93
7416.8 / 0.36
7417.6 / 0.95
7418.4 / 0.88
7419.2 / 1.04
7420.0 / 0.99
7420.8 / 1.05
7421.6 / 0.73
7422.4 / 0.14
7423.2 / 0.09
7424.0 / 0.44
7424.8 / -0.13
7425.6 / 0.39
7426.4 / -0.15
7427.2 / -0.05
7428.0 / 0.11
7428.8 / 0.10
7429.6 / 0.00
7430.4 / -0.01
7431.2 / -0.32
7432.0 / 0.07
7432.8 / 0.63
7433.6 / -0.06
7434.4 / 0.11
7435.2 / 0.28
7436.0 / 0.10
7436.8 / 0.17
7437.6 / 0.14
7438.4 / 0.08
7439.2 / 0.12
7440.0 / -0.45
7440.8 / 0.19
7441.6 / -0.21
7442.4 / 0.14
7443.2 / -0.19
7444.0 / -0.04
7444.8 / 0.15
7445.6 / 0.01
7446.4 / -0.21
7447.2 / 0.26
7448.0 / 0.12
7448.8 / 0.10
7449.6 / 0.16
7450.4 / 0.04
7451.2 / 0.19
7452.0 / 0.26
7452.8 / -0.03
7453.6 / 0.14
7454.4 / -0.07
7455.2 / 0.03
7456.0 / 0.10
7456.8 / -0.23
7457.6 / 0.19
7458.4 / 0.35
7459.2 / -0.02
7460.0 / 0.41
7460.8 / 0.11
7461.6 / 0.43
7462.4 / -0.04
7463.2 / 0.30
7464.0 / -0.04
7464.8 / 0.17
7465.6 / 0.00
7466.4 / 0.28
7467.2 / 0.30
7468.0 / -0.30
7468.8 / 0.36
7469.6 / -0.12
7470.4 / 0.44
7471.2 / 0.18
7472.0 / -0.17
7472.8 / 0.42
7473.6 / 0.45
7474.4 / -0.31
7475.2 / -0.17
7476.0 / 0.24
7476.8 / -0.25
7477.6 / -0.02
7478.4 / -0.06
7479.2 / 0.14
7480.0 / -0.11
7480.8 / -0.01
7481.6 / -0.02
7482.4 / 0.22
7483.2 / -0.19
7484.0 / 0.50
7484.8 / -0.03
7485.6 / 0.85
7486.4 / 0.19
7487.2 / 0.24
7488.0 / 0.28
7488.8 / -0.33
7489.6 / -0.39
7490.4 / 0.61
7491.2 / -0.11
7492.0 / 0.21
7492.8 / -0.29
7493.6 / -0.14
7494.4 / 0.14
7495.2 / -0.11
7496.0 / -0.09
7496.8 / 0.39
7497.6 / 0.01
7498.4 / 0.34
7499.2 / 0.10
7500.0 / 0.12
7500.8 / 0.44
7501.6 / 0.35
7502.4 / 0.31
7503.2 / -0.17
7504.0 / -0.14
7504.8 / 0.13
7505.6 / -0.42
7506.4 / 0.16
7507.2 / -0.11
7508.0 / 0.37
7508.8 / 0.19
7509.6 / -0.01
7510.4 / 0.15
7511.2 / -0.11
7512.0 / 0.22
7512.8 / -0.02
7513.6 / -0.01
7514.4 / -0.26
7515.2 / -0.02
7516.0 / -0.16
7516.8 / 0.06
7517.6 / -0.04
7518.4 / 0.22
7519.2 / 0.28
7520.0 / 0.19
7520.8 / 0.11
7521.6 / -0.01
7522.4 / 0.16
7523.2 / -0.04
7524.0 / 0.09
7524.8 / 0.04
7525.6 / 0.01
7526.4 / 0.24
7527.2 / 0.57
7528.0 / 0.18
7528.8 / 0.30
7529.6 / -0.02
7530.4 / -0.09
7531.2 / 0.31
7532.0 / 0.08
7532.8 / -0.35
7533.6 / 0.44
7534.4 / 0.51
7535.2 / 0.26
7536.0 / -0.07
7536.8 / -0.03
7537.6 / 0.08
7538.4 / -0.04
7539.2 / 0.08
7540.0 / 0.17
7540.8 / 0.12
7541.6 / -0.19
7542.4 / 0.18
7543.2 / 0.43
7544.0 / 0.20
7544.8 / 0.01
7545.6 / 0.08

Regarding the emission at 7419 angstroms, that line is [O II]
